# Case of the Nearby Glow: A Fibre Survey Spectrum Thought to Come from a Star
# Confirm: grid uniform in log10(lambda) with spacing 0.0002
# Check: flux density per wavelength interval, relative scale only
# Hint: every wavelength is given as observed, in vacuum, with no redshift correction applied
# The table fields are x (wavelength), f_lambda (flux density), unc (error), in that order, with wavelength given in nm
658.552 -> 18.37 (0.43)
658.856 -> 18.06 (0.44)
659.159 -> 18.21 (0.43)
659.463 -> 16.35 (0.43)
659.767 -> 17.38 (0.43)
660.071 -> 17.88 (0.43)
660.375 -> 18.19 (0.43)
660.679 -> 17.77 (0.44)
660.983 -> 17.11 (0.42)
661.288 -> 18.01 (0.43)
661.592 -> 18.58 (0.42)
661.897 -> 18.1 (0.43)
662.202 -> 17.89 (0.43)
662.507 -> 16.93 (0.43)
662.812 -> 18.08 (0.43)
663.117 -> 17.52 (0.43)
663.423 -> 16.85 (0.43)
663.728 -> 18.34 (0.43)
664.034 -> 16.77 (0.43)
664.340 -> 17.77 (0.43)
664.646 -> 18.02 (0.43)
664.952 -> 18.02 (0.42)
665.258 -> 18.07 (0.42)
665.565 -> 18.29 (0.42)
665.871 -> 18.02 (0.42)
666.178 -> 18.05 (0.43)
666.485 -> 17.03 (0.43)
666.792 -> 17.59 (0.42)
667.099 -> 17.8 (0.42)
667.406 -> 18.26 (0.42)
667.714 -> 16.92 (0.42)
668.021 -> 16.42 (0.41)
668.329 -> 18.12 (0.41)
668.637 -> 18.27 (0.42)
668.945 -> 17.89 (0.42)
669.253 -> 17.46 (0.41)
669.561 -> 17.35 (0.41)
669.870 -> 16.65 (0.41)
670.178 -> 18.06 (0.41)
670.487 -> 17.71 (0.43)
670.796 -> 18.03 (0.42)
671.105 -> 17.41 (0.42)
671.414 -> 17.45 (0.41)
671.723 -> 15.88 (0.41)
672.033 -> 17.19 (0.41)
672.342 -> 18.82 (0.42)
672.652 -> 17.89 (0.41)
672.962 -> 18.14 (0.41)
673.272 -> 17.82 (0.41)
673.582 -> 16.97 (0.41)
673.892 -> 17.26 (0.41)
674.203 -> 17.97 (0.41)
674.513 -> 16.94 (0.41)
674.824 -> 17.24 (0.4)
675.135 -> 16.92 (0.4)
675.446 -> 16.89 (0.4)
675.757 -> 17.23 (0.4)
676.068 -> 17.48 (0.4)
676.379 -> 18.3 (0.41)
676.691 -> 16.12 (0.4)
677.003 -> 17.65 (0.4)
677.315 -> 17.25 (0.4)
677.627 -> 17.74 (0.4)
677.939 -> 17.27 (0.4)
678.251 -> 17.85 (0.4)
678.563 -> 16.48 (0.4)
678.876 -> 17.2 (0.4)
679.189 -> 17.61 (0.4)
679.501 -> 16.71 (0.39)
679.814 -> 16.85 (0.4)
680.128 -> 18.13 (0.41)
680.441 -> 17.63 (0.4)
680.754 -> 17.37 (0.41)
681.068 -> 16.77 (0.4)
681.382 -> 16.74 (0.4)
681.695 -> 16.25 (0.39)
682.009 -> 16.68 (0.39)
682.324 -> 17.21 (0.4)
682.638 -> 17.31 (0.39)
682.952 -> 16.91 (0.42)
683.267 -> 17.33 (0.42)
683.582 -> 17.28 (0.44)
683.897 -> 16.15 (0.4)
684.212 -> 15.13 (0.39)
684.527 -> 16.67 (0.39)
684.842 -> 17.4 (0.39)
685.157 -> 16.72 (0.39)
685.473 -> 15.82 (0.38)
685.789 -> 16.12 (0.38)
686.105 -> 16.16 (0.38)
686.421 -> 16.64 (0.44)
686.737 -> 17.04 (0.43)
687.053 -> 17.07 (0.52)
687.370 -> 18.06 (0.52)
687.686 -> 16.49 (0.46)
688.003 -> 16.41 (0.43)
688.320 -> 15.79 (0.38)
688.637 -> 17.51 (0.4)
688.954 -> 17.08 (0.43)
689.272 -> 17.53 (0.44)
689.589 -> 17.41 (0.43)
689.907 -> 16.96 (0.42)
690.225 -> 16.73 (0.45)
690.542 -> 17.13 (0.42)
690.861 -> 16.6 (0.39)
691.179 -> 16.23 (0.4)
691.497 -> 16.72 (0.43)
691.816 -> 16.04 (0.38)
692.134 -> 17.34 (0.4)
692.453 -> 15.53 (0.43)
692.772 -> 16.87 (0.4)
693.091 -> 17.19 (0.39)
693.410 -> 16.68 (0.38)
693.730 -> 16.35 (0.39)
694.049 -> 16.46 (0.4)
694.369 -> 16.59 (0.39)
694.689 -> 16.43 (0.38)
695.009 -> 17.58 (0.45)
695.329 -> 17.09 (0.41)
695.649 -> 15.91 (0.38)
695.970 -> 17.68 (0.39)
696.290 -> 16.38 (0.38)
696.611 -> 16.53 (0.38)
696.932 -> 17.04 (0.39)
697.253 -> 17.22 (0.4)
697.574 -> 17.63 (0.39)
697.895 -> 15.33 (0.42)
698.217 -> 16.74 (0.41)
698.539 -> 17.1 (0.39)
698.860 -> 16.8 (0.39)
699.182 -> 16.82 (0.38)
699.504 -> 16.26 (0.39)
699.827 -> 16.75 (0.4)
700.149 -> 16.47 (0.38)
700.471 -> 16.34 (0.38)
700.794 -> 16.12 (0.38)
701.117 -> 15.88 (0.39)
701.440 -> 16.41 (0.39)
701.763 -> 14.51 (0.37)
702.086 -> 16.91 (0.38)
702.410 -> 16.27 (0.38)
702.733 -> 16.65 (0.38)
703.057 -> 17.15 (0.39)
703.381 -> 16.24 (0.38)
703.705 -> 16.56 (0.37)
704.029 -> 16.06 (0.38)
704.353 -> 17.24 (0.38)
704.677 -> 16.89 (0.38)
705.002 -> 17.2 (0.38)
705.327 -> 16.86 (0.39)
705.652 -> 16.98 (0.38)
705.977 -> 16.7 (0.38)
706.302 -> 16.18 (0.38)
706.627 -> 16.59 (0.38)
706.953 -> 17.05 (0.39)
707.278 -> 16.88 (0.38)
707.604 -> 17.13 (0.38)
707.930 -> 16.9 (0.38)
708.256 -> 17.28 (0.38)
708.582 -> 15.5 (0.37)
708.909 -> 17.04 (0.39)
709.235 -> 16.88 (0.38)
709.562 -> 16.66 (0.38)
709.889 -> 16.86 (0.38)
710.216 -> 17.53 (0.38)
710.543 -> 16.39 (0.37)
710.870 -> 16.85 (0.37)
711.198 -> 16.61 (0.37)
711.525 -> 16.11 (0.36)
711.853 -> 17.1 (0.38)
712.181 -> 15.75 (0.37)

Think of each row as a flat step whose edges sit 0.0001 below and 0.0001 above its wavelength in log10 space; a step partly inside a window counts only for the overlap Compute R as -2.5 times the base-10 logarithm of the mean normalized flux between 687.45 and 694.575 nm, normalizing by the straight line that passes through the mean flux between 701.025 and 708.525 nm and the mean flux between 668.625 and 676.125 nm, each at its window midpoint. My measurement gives 0.016 mag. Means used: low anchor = 17.5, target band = 16.7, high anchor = 16.6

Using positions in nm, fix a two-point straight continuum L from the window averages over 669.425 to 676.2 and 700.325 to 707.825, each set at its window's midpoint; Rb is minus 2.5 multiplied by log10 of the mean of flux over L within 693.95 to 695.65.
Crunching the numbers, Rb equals 0.004 mag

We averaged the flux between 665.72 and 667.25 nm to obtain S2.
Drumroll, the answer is 17.7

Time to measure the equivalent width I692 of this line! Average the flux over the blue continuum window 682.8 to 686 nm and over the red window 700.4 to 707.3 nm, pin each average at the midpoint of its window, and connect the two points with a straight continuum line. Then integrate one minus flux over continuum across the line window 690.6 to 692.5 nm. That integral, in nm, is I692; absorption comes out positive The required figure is 0.00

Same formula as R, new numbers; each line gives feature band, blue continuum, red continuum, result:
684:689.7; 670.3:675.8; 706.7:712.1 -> 0.03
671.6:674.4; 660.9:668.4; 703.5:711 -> 0.00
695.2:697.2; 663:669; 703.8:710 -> 0.01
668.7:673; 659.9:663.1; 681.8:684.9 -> -0.01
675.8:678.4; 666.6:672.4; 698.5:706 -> -0.01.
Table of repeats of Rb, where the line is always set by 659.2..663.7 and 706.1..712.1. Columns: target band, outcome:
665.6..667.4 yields -0.014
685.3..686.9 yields 0.053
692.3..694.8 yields 0.034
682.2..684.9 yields 0.028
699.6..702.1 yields 0.050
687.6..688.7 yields 0.044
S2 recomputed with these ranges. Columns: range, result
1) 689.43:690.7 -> 17.1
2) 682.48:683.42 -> 17.2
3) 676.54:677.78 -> 17.2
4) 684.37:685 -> 17.1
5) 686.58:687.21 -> 17.1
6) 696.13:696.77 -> 16.5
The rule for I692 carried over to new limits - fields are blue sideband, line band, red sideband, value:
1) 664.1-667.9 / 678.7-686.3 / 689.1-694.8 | 0.119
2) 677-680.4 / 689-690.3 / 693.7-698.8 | -0.015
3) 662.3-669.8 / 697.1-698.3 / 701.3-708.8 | 0.006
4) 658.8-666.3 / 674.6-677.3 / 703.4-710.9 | 0.038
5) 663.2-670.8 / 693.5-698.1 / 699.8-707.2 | 0.010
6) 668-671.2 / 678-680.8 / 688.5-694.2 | -0.009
